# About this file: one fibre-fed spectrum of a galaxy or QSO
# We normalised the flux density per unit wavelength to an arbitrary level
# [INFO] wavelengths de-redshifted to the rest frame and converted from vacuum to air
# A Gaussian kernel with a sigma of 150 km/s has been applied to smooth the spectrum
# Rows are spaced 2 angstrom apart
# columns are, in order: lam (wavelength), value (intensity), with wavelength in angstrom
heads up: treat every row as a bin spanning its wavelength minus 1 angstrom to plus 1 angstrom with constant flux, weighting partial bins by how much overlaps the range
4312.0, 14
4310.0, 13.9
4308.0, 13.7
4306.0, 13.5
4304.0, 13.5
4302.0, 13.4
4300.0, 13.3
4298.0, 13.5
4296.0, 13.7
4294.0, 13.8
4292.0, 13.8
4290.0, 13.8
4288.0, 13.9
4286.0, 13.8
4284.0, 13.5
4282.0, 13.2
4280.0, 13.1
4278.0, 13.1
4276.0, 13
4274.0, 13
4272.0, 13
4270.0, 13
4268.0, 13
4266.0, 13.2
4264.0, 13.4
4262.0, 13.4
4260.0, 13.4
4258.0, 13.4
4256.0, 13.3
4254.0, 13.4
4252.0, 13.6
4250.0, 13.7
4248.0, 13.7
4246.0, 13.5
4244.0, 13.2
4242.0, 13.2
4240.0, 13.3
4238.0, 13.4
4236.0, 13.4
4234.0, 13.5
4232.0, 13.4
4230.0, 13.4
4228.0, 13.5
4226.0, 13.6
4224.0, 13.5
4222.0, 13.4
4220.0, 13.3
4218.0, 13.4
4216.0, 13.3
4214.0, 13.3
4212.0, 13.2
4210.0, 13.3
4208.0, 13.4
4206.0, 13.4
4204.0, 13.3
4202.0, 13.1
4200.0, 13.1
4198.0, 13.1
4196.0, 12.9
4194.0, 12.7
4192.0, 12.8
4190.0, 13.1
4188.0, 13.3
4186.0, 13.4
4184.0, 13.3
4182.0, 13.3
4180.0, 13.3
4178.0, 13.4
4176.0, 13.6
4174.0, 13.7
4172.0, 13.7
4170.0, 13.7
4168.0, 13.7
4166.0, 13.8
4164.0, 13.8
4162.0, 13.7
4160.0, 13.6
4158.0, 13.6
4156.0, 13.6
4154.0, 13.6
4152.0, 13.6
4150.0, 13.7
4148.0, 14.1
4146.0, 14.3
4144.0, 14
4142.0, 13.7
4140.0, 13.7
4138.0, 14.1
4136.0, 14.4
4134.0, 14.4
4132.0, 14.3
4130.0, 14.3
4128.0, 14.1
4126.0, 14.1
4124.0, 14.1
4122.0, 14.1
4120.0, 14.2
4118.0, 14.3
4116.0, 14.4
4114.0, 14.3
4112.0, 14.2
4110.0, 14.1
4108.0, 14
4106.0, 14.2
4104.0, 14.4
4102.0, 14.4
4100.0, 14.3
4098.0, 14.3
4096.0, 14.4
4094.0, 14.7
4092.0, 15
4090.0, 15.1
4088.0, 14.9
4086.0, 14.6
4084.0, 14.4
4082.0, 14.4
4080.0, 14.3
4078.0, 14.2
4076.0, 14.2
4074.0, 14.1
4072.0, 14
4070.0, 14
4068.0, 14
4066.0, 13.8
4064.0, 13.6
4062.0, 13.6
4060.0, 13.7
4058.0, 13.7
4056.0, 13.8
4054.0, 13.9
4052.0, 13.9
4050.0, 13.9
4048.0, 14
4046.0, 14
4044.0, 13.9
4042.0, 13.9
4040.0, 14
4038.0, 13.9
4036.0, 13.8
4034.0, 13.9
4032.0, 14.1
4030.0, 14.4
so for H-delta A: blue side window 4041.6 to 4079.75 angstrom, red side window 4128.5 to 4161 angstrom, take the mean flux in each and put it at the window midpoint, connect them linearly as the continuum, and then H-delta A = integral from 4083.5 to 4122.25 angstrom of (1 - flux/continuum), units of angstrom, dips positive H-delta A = -1.4 angstrom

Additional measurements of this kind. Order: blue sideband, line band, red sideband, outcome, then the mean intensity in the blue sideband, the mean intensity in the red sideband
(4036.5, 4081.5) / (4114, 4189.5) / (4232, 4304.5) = -0.8 angstrom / 13.9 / 13.4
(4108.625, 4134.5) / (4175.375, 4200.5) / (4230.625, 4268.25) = 1.1 angstrom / 14.2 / 13.4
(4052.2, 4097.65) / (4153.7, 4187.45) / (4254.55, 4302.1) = 0.6 angstrom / 14.2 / 13.4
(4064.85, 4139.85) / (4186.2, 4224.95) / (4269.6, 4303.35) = 1.7 angstrom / 14.3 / 13.4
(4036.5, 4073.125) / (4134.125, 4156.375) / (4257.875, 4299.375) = -0.4 angstrom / 13.9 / 13.4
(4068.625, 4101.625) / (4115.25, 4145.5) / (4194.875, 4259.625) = -0.1 angstrom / 14.4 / 13.4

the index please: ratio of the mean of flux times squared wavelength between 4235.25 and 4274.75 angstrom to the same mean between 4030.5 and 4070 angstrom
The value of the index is 1.06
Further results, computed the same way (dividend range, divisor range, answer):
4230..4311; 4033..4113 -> 1.04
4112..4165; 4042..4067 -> 1.06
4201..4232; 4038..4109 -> 1.01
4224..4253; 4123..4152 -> 1.00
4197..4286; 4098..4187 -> 1.00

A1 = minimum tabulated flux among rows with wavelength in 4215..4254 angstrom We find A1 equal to 13.2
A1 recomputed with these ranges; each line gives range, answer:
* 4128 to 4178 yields 13.4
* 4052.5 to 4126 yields 13.6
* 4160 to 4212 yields 12.7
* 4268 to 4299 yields 13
